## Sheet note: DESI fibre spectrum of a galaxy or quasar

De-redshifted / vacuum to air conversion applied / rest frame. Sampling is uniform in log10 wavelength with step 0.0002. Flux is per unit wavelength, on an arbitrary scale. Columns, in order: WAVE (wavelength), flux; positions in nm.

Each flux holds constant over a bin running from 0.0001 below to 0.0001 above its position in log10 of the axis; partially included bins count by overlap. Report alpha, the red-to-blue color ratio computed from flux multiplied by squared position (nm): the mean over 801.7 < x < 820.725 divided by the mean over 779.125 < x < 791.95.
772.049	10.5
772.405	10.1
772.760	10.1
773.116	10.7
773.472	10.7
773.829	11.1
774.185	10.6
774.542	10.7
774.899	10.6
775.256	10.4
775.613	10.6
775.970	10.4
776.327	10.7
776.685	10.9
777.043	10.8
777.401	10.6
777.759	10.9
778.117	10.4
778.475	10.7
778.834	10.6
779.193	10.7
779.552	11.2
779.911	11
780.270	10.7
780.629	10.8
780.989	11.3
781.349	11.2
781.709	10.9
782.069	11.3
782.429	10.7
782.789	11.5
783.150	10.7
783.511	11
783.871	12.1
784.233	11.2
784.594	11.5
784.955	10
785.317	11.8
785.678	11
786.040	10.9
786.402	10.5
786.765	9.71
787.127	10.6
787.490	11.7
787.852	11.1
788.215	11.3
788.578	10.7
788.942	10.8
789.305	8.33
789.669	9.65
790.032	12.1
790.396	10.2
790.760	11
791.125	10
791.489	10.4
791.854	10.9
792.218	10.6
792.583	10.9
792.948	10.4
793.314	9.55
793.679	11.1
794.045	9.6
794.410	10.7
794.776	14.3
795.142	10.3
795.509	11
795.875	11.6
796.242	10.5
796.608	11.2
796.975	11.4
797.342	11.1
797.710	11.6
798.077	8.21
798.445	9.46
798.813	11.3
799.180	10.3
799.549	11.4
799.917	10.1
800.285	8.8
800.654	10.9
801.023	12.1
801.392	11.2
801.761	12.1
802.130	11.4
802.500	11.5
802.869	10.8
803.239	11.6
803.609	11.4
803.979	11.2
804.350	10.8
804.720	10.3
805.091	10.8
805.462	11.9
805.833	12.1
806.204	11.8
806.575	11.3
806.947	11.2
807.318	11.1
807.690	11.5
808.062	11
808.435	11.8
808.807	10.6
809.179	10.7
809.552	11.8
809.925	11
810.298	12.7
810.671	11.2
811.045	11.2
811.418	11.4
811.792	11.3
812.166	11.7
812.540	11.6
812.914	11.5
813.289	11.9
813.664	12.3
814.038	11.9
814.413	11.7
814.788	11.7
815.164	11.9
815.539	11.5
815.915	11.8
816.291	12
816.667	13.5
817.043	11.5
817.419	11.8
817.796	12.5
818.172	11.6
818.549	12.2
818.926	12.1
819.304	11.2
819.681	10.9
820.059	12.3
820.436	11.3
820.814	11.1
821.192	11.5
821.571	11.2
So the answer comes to 1.14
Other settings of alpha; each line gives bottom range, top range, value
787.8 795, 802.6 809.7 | 1.09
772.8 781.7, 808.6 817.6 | 1.19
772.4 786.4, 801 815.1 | 1.13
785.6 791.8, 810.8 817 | 1.19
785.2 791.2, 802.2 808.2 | 1.10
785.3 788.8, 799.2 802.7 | 1.05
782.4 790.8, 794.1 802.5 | 1.04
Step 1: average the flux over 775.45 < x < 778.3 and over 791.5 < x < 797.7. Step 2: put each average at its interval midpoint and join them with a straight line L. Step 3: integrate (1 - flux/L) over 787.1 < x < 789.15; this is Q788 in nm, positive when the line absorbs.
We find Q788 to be -0.03 nm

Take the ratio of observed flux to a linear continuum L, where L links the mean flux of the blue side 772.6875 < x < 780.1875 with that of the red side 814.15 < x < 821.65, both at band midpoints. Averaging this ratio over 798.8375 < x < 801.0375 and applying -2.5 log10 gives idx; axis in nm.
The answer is 0.08 mag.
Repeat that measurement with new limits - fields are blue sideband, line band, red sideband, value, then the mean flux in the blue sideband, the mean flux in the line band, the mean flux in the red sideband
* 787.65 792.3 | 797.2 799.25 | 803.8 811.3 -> 0.06 mag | 10.6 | 10.3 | 11.3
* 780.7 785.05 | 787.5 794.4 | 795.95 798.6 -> 0.03 mag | 11.1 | 10.5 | 10.6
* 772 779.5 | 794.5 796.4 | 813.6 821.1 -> -0.03 mag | 10.6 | 11.5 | 11.8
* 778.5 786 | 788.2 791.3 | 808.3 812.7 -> 0.07 mag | 11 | 10.4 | 11.4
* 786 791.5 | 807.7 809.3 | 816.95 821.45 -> 0.02 mag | 10.6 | 11.1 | 11.7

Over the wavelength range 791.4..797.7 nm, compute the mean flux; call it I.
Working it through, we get 10.9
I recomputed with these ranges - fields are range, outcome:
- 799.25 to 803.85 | 11.1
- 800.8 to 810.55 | 11.4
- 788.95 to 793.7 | 10.4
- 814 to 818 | 12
